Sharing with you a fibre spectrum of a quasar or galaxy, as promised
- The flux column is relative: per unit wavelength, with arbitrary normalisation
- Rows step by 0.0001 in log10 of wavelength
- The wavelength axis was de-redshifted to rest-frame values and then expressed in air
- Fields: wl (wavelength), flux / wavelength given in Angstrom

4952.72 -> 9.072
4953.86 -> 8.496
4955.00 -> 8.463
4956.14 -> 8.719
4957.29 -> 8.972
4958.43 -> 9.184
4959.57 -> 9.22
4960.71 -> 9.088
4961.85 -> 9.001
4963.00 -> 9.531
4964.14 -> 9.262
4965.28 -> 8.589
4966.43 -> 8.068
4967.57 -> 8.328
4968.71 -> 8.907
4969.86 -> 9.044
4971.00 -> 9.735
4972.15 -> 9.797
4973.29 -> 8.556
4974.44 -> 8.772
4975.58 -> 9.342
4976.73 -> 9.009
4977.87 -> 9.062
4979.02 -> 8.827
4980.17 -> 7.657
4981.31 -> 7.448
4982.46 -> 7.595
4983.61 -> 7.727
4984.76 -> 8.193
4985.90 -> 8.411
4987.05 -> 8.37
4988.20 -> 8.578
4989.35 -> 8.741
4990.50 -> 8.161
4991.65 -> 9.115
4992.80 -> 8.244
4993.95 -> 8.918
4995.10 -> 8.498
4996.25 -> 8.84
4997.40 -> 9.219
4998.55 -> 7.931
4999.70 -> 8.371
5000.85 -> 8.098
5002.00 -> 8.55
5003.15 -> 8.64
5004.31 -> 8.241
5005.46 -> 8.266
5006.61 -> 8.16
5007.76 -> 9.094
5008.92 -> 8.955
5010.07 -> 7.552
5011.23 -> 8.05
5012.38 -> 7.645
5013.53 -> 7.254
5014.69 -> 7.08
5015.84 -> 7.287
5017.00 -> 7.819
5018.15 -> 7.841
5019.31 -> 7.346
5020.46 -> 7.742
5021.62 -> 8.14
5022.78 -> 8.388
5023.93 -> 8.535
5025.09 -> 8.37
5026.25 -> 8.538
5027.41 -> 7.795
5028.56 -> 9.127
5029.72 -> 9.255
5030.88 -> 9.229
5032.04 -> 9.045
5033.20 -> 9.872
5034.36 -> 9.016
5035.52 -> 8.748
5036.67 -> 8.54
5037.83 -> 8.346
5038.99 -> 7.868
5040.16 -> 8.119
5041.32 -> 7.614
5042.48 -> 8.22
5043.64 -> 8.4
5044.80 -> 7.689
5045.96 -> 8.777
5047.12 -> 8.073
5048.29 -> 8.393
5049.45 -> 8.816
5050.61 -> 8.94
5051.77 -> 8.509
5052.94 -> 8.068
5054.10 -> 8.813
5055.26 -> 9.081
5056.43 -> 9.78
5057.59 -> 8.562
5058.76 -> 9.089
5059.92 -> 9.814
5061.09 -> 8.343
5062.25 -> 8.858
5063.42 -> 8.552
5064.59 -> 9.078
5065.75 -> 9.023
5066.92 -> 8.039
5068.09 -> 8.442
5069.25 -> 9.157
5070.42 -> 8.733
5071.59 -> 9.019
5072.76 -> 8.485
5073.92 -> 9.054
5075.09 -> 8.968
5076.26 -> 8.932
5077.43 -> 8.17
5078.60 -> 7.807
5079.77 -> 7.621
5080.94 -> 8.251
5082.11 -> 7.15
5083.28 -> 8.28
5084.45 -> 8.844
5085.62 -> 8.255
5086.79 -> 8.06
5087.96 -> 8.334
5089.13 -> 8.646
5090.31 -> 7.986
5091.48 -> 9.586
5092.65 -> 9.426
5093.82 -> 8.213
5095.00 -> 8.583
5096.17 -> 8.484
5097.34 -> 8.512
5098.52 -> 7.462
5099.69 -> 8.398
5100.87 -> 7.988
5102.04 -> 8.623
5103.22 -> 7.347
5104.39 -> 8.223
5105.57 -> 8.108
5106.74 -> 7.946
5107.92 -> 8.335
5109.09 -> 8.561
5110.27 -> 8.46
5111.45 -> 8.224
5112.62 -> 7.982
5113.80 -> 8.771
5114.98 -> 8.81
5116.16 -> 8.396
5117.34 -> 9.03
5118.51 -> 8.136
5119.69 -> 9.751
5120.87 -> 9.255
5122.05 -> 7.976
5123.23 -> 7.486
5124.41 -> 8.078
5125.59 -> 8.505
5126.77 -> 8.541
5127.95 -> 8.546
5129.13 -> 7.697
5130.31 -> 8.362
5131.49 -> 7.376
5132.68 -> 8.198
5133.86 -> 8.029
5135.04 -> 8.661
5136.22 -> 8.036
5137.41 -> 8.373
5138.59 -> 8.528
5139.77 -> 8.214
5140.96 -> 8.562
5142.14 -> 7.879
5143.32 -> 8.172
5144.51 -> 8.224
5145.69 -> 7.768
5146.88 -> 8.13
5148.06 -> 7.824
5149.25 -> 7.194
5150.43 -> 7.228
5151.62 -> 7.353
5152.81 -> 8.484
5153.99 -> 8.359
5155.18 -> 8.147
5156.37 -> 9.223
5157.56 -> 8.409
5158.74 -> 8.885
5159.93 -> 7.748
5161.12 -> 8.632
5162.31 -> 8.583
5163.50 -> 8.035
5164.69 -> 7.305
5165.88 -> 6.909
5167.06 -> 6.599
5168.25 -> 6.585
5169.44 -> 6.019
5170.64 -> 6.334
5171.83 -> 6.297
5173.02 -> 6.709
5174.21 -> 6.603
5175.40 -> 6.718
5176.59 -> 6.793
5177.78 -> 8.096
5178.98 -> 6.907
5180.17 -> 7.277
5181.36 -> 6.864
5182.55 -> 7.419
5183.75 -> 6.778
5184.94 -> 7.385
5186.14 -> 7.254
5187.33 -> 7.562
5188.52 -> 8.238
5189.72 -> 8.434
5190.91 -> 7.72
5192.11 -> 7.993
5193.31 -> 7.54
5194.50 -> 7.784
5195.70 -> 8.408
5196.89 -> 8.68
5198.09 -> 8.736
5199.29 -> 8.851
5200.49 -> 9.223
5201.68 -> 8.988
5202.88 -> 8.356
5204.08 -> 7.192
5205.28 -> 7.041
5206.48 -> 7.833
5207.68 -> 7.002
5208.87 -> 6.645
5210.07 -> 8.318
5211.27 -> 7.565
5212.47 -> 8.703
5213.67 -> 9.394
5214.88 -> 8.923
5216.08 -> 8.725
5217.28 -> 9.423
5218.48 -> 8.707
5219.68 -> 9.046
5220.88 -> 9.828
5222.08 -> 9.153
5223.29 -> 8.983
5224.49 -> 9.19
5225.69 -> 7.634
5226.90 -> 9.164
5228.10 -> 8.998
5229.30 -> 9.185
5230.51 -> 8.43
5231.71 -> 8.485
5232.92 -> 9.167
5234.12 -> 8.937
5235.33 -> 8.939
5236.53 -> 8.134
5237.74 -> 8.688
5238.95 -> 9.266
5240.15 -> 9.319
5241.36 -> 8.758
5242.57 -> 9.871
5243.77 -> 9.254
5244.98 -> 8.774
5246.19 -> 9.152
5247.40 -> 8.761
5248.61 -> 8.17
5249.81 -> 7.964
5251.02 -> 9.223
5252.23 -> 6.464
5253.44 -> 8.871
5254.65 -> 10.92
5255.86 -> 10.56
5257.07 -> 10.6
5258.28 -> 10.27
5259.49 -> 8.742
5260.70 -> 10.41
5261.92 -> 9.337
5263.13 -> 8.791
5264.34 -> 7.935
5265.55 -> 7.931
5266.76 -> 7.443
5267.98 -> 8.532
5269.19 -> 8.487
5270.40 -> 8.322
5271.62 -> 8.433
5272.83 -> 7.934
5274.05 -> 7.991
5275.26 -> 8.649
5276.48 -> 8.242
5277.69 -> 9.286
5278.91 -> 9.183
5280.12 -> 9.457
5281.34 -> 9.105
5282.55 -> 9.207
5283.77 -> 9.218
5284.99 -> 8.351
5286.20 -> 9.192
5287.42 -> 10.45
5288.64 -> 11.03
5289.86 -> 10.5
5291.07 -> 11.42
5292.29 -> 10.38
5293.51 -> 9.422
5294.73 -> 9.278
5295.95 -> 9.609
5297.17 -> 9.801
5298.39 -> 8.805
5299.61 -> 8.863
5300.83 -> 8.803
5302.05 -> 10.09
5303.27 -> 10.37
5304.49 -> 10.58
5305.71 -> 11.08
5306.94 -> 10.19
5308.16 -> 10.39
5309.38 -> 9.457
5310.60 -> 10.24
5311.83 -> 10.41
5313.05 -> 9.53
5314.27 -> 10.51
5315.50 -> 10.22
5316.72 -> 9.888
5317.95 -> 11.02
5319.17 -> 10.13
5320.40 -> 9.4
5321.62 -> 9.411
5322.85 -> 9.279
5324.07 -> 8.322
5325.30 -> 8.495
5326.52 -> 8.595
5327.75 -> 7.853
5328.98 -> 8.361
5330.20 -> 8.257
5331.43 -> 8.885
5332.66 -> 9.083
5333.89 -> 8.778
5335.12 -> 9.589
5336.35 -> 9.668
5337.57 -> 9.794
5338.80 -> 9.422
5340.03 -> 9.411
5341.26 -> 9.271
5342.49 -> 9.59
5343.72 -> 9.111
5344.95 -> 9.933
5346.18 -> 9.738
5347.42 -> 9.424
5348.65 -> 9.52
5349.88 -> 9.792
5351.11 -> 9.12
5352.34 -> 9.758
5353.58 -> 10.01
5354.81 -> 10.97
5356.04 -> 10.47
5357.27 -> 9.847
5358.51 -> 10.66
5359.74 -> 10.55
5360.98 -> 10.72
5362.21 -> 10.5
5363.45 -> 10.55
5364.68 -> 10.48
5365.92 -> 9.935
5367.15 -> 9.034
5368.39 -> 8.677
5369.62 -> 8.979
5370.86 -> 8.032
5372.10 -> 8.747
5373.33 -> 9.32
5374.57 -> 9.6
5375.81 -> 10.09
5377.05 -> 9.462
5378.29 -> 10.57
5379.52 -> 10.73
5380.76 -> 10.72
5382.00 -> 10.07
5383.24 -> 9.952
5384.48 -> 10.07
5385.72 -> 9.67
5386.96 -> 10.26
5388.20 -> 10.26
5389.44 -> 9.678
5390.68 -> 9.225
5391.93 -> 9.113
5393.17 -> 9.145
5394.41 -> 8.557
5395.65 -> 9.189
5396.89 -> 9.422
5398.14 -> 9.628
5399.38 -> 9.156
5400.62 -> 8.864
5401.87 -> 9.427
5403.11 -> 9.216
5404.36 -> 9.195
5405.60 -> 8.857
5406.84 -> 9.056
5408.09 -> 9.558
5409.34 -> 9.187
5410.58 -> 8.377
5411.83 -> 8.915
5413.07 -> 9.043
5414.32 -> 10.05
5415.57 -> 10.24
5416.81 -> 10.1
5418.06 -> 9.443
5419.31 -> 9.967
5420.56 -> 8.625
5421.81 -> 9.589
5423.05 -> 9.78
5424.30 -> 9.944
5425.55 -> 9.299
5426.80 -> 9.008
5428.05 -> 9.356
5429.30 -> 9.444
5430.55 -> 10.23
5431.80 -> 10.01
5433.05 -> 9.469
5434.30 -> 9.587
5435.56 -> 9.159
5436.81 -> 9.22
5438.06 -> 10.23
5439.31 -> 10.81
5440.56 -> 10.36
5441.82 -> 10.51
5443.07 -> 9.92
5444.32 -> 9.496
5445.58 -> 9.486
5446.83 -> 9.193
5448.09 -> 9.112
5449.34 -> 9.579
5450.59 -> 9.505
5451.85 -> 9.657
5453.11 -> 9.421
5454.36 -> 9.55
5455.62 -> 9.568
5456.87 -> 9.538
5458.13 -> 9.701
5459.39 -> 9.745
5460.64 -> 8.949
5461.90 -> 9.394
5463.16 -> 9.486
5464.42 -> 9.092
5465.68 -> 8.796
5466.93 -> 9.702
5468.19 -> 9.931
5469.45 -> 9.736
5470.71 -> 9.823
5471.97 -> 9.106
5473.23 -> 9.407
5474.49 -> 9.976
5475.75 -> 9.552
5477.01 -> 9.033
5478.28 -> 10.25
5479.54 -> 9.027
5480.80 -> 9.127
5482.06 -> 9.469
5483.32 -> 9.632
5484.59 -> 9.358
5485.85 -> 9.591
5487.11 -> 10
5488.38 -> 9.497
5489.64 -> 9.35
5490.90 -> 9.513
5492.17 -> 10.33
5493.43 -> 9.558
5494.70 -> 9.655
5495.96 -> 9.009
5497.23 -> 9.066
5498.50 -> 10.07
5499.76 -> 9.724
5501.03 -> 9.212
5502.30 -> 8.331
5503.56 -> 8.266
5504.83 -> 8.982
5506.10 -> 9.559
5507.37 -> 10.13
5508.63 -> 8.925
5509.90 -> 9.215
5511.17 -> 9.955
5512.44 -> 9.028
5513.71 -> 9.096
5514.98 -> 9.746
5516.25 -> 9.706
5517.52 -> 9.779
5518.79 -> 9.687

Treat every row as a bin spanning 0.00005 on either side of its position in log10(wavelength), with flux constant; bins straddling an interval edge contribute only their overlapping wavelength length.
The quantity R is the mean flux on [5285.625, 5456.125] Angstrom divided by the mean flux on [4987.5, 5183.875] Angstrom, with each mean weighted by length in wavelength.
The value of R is 1.17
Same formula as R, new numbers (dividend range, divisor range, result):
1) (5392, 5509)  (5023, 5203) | 1.15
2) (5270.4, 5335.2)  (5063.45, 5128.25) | 1.12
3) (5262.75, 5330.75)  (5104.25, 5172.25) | 1.16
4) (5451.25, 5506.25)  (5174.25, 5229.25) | 1.16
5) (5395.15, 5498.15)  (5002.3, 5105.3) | 1.13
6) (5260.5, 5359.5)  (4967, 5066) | 1.11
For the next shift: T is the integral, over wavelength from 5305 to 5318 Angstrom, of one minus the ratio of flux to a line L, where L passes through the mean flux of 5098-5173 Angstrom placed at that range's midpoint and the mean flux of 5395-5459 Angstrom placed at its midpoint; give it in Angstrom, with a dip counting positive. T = -1.90 Angstrom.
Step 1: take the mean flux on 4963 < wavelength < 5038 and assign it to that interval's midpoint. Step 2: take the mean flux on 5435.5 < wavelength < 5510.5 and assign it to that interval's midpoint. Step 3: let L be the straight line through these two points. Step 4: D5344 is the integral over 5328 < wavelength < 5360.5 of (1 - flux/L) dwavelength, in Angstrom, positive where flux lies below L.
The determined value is -1.2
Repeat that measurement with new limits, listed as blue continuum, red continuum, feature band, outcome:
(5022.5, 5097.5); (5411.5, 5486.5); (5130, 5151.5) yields 1.9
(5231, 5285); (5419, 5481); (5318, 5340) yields 0.1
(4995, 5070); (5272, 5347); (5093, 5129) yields 1.6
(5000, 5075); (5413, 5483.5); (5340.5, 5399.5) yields -2.3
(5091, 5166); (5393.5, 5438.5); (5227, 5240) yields -0.3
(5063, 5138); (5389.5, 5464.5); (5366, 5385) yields -0.6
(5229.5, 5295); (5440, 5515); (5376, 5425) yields -1.1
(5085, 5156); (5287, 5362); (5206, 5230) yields 0.9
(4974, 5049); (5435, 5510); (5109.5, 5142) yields 1.0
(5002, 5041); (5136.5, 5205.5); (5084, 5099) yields -0.8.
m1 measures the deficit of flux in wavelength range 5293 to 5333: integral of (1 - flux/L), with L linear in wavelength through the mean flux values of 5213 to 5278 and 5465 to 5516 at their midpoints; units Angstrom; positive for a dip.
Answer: -2.2 Angstrom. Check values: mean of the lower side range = 8.88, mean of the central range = 9.54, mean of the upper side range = 9.45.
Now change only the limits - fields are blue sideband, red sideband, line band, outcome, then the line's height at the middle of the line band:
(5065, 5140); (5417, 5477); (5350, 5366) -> -1.7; 9.27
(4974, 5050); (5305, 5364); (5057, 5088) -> 0.2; 8.61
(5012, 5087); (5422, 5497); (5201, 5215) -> 1.4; 8.88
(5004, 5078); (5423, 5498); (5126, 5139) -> 0.8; 8.72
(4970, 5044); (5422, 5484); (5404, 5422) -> 0.2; 9.47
